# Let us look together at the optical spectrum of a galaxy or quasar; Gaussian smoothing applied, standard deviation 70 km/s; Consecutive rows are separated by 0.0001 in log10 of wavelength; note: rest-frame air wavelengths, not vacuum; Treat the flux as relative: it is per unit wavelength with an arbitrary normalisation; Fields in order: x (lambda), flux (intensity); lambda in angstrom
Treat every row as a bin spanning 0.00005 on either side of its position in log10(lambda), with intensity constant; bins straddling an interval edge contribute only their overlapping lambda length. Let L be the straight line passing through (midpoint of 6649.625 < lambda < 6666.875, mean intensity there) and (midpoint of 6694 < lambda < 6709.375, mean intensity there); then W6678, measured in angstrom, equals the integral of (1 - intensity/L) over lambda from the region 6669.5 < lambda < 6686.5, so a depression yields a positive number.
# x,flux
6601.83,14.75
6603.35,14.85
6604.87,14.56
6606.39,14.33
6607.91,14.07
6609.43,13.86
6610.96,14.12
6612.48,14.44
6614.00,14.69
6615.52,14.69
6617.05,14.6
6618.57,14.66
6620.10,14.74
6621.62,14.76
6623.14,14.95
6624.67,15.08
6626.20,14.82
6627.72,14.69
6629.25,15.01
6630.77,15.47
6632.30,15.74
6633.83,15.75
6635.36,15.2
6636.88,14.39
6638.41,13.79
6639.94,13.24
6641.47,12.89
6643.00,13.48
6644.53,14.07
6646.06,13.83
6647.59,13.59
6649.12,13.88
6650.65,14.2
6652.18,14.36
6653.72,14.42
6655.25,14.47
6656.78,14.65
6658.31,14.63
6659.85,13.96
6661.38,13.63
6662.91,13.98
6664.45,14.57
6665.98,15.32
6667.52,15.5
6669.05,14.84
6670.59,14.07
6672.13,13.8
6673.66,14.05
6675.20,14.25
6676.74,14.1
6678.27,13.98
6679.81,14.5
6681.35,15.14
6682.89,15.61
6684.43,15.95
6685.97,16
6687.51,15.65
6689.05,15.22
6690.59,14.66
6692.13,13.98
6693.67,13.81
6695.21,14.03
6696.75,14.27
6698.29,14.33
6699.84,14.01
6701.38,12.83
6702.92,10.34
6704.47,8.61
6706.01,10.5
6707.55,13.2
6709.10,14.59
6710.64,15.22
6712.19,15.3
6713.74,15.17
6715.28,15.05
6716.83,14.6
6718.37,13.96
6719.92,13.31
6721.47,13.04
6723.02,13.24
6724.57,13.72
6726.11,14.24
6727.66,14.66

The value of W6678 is -1.4 angstrom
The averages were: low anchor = 14.4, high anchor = 12.6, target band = 14.7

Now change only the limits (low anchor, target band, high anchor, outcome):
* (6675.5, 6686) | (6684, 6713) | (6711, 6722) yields 1.7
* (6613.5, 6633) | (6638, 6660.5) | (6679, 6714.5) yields 1.0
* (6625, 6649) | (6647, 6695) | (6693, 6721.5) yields -2.0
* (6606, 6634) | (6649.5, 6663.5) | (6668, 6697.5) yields 0.4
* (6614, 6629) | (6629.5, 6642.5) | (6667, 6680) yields 0.1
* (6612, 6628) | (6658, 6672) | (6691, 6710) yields -0.7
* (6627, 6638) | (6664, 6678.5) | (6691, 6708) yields -0.7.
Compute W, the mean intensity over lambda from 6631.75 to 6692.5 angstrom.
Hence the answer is 14.5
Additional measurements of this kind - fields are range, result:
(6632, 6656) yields 14.2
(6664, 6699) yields 14.7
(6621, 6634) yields 15.1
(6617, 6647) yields 14.6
